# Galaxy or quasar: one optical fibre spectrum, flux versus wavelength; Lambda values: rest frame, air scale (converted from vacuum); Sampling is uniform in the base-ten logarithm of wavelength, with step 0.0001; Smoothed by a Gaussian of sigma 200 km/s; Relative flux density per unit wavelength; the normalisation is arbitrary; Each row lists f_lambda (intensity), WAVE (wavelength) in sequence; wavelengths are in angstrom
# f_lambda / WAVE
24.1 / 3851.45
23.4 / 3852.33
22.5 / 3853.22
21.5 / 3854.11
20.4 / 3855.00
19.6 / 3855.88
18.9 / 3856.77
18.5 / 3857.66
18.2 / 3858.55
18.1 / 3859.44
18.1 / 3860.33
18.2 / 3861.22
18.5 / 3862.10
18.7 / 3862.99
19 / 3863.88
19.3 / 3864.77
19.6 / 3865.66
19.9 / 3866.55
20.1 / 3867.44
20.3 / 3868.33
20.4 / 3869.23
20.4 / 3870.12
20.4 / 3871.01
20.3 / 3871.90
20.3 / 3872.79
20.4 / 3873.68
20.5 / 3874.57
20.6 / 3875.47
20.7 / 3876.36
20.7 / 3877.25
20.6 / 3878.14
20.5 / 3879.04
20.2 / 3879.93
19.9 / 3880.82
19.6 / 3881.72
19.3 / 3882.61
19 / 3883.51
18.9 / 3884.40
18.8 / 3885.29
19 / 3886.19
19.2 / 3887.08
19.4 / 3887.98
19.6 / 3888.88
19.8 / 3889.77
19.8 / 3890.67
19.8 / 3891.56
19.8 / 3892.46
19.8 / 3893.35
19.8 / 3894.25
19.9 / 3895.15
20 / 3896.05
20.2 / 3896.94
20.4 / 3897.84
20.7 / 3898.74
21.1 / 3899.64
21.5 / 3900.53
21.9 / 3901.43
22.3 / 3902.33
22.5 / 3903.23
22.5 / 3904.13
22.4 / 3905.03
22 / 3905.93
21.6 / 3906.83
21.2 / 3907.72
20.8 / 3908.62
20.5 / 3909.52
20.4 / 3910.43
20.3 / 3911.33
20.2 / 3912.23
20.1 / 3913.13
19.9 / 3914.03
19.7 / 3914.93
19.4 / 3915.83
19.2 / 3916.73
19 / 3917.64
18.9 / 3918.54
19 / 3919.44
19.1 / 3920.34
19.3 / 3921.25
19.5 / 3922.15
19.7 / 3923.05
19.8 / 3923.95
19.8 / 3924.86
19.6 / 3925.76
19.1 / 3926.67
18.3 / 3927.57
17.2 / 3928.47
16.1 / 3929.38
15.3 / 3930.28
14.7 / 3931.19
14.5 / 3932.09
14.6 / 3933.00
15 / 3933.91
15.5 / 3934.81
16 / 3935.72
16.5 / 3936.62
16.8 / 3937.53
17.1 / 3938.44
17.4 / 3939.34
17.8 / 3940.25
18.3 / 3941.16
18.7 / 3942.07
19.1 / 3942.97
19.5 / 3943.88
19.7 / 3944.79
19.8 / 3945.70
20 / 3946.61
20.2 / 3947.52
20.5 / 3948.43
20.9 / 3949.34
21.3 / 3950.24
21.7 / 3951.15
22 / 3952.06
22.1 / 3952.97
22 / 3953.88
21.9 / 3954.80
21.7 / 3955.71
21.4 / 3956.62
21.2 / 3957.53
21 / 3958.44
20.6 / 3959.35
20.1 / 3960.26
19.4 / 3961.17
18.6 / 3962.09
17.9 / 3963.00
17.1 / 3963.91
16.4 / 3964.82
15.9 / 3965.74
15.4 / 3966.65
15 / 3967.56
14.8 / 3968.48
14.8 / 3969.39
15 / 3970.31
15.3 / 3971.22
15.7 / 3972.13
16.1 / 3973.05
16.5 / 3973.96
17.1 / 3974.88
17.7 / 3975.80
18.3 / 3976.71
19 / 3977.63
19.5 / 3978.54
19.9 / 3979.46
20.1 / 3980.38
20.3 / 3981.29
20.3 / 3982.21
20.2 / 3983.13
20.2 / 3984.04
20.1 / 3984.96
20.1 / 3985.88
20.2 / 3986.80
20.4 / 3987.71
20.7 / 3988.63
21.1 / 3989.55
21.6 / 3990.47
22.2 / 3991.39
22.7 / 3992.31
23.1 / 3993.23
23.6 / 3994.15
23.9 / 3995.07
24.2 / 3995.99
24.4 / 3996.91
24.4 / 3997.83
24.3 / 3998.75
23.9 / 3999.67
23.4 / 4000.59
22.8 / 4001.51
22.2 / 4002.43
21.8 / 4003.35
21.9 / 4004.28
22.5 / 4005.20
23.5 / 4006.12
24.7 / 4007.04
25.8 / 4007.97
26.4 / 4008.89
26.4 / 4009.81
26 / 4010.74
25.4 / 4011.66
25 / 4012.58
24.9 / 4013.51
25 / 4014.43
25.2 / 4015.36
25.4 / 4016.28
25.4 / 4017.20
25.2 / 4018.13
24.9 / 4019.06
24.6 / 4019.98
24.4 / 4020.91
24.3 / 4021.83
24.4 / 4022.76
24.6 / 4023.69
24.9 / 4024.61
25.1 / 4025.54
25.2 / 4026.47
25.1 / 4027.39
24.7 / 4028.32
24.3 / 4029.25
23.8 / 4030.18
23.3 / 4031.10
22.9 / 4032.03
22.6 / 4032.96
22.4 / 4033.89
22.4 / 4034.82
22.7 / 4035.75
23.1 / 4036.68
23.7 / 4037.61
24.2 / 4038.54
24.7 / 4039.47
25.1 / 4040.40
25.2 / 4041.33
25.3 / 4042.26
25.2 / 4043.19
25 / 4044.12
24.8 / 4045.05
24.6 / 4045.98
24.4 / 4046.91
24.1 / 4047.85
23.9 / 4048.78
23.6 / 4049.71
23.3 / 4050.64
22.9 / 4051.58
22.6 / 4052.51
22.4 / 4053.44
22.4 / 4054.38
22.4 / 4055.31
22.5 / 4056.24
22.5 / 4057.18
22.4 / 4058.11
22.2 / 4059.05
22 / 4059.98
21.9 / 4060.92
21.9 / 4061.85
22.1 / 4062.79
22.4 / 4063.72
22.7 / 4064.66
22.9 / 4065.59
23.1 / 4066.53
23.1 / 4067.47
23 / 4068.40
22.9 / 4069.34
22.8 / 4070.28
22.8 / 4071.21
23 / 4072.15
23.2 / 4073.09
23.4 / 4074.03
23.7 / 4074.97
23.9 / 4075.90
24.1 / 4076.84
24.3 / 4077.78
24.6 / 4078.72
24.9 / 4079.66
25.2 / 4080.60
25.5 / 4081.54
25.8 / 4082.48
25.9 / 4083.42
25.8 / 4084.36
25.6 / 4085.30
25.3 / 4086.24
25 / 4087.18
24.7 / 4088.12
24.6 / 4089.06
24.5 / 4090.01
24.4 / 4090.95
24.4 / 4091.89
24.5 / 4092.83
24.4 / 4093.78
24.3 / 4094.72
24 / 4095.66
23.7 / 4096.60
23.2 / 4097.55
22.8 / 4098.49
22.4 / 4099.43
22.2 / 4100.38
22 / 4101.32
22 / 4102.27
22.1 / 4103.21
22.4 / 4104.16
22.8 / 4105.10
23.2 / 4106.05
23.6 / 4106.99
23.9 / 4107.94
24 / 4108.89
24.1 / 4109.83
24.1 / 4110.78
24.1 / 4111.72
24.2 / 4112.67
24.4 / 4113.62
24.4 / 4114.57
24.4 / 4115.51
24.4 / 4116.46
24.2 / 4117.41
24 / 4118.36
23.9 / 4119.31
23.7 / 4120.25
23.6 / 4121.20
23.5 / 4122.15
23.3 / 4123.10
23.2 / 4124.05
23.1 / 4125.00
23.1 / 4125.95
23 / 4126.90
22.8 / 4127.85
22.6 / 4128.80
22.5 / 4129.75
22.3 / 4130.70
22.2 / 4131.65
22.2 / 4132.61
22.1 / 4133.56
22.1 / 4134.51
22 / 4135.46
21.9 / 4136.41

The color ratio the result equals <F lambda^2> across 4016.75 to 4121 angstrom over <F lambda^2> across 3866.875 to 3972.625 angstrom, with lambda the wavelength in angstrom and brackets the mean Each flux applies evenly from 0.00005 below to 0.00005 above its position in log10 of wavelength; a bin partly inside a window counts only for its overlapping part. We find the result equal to 1.3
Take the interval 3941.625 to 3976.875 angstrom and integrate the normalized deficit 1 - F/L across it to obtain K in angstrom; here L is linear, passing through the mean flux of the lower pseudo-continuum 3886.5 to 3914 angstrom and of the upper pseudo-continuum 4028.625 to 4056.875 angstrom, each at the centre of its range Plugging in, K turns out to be 5.0 angstrom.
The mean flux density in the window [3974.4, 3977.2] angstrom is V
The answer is 17.7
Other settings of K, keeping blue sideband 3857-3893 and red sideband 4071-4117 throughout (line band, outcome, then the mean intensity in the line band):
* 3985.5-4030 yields -3.2 angstrom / 23.9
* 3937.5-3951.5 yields 1.1 angstrom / 19.4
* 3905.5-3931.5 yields 1.5 angstrom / 19.3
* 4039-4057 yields -0.6 angstrom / 23.9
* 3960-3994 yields 4.7 angstrom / 18.7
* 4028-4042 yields -0.5 angstrom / 23.7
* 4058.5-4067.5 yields 0.4 angstrom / 22.4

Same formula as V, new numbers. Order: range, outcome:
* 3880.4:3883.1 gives 19.5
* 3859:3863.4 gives 18.3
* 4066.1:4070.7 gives 23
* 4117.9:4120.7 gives 23.9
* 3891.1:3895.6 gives 19.8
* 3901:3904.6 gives 22.3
